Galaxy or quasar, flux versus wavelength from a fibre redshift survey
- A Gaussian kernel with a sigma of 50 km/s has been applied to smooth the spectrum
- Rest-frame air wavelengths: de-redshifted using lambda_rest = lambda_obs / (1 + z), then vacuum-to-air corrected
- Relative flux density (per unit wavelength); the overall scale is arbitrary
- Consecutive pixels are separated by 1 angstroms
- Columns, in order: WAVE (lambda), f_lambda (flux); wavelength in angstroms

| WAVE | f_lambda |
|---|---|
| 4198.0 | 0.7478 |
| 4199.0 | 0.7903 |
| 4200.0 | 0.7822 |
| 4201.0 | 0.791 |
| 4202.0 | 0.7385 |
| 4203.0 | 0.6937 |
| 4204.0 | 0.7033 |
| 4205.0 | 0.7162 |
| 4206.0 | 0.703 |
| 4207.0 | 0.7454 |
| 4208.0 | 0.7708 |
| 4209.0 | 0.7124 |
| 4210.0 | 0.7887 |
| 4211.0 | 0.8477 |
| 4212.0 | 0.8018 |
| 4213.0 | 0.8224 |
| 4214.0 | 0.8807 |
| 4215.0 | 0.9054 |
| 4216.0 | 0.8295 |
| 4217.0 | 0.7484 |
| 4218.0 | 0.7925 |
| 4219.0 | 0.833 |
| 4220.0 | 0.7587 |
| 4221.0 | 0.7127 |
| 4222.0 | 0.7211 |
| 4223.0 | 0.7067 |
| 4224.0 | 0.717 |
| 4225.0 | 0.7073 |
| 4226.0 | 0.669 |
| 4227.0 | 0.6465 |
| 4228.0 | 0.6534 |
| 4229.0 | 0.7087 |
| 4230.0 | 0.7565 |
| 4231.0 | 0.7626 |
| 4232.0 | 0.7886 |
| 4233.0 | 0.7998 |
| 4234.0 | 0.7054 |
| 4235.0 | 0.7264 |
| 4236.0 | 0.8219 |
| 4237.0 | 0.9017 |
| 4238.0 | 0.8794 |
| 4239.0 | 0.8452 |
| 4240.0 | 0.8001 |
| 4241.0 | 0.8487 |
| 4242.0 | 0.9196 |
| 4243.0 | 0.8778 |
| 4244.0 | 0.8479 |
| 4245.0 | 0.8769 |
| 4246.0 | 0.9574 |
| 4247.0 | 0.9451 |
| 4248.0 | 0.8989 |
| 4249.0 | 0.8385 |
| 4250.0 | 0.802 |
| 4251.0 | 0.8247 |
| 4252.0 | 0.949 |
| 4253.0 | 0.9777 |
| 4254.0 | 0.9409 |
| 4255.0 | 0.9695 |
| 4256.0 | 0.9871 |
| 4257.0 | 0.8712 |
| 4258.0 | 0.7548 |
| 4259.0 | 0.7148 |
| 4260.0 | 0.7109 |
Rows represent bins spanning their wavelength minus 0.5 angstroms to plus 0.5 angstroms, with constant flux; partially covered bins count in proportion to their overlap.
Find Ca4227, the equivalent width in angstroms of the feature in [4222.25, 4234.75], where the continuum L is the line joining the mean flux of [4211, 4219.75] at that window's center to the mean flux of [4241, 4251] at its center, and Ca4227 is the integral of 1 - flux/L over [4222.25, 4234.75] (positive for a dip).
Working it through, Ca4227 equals 1.9 angstroms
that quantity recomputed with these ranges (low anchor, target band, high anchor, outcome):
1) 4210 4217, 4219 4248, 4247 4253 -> 2.36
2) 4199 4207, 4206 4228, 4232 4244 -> 0.26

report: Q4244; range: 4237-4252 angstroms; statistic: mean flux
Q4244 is 0.873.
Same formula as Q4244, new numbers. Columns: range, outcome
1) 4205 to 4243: 0.777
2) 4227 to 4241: 0.778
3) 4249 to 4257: 0.913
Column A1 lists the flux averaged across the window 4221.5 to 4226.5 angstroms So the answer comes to 0.704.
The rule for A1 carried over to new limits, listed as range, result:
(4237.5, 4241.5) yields 0.843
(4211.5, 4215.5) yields 0.853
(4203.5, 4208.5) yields 0.728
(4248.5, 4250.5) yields 0.82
